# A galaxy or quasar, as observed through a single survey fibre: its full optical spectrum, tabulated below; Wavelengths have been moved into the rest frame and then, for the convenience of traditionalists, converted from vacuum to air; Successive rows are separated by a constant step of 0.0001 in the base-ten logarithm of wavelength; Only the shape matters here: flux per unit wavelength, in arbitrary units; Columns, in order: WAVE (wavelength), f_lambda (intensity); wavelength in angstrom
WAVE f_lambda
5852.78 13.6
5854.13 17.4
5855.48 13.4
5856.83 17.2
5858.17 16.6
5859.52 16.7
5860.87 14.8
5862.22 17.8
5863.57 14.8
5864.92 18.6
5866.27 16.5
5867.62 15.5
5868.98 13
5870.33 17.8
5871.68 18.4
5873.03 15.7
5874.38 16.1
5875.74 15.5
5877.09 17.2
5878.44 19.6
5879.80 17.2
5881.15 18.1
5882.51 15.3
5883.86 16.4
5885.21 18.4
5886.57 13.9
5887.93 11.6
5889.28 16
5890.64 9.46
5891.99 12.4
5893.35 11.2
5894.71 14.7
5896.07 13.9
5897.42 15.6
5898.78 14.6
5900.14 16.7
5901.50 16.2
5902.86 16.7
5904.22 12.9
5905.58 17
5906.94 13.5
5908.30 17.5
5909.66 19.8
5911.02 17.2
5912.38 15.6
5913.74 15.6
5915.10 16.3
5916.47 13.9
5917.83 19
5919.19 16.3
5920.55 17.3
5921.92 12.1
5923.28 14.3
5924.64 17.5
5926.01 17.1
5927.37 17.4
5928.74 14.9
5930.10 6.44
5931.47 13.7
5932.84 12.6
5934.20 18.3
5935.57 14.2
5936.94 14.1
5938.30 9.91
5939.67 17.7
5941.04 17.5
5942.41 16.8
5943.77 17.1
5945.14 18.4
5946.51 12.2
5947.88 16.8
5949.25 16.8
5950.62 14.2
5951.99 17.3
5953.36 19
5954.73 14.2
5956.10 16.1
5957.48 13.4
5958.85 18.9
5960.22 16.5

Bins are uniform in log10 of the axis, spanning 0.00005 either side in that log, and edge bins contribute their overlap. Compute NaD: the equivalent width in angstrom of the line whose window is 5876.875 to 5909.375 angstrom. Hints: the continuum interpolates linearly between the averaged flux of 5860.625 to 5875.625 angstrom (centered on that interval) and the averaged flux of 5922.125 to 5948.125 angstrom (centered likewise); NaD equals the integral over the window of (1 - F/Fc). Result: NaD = 1.1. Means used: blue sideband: 16.3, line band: 15.3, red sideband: 15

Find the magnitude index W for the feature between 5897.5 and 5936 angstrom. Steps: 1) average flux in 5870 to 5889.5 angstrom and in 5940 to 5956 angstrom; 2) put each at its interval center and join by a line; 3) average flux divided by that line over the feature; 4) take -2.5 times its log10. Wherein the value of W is 0.06 mag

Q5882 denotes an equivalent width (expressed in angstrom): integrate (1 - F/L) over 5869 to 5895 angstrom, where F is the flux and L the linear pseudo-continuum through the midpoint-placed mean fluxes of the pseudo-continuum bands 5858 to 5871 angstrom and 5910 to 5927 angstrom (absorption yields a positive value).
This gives 1.1 angstrom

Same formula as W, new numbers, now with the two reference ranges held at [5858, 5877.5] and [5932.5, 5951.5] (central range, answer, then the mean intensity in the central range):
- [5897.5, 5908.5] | 0.03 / 15.5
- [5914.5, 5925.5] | -0.01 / 15.8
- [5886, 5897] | 0.23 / 13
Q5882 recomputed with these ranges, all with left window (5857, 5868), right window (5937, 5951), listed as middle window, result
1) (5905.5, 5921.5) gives -0.5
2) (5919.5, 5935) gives 1.1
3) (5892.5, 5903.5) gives 0.8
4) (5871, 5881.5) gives -0.5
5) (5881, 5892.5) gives 1.3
